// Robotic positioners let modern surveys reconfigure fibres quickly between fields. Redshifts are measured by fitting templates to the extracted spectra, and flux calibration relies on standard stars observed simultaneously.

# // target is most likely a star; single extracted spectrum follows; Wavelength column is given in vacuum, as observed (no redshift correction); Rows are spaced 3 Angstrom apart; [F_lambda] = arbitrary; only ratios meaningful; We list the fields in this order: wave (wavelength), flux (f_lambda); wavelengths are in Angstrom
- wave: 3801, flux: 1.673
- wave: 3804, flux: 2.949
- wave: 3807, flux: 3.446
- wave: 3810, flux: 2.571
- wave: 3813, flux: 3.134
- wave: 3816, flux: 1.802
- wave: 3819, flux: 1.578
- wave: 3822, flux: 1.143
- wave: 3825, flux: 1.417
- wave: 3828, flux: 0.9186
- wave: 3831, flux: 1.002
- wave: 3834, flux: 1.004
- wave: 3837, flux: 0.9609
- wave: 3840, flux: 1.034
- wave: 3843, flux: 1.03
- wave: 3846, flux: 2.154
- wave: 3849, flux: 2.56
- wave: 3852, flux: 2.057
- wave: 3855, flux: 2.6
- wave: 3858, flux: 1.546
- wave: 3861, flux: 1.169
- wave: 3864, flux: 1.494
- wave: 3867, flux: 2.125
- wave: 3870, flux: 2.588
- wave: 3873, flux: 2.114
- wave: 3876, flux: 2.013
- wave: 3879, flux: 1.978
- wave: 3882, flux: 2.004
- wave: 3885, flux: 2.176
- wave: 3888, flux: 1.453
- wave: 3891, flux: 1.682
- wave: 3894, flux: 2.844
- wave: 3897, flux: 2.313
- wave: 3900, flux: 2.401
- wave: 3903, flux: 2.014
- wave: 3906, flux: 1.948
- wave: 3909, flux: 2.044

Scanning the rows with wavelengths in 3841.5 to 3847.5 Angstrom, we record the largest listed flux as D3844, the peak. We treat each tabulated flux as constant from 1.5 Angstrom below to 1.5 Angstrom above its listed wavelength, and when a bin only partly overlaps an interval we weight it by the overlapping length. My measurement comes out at 2.154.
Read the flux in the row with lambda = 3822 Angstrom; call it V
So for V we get 1.143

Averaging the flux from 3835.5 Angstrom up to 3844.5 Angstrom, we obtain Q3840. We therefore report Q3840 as 1.01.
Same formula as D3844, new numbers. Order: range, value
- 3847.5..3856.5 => 2.6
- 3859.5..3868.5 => 2.125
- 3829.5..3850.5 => 2.56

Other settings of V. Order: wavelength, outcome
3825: 1.417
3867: 2.125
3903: 2.014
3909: 2.044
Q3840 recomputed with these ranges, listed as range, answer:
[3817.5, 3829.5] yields 1.26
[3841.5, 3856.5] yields 2.08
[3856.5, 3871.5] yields 1.78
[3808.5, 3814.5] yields 2.85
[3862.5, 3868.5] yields 1.81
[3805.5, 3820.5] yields 2.51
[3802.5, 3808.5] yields 3.2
